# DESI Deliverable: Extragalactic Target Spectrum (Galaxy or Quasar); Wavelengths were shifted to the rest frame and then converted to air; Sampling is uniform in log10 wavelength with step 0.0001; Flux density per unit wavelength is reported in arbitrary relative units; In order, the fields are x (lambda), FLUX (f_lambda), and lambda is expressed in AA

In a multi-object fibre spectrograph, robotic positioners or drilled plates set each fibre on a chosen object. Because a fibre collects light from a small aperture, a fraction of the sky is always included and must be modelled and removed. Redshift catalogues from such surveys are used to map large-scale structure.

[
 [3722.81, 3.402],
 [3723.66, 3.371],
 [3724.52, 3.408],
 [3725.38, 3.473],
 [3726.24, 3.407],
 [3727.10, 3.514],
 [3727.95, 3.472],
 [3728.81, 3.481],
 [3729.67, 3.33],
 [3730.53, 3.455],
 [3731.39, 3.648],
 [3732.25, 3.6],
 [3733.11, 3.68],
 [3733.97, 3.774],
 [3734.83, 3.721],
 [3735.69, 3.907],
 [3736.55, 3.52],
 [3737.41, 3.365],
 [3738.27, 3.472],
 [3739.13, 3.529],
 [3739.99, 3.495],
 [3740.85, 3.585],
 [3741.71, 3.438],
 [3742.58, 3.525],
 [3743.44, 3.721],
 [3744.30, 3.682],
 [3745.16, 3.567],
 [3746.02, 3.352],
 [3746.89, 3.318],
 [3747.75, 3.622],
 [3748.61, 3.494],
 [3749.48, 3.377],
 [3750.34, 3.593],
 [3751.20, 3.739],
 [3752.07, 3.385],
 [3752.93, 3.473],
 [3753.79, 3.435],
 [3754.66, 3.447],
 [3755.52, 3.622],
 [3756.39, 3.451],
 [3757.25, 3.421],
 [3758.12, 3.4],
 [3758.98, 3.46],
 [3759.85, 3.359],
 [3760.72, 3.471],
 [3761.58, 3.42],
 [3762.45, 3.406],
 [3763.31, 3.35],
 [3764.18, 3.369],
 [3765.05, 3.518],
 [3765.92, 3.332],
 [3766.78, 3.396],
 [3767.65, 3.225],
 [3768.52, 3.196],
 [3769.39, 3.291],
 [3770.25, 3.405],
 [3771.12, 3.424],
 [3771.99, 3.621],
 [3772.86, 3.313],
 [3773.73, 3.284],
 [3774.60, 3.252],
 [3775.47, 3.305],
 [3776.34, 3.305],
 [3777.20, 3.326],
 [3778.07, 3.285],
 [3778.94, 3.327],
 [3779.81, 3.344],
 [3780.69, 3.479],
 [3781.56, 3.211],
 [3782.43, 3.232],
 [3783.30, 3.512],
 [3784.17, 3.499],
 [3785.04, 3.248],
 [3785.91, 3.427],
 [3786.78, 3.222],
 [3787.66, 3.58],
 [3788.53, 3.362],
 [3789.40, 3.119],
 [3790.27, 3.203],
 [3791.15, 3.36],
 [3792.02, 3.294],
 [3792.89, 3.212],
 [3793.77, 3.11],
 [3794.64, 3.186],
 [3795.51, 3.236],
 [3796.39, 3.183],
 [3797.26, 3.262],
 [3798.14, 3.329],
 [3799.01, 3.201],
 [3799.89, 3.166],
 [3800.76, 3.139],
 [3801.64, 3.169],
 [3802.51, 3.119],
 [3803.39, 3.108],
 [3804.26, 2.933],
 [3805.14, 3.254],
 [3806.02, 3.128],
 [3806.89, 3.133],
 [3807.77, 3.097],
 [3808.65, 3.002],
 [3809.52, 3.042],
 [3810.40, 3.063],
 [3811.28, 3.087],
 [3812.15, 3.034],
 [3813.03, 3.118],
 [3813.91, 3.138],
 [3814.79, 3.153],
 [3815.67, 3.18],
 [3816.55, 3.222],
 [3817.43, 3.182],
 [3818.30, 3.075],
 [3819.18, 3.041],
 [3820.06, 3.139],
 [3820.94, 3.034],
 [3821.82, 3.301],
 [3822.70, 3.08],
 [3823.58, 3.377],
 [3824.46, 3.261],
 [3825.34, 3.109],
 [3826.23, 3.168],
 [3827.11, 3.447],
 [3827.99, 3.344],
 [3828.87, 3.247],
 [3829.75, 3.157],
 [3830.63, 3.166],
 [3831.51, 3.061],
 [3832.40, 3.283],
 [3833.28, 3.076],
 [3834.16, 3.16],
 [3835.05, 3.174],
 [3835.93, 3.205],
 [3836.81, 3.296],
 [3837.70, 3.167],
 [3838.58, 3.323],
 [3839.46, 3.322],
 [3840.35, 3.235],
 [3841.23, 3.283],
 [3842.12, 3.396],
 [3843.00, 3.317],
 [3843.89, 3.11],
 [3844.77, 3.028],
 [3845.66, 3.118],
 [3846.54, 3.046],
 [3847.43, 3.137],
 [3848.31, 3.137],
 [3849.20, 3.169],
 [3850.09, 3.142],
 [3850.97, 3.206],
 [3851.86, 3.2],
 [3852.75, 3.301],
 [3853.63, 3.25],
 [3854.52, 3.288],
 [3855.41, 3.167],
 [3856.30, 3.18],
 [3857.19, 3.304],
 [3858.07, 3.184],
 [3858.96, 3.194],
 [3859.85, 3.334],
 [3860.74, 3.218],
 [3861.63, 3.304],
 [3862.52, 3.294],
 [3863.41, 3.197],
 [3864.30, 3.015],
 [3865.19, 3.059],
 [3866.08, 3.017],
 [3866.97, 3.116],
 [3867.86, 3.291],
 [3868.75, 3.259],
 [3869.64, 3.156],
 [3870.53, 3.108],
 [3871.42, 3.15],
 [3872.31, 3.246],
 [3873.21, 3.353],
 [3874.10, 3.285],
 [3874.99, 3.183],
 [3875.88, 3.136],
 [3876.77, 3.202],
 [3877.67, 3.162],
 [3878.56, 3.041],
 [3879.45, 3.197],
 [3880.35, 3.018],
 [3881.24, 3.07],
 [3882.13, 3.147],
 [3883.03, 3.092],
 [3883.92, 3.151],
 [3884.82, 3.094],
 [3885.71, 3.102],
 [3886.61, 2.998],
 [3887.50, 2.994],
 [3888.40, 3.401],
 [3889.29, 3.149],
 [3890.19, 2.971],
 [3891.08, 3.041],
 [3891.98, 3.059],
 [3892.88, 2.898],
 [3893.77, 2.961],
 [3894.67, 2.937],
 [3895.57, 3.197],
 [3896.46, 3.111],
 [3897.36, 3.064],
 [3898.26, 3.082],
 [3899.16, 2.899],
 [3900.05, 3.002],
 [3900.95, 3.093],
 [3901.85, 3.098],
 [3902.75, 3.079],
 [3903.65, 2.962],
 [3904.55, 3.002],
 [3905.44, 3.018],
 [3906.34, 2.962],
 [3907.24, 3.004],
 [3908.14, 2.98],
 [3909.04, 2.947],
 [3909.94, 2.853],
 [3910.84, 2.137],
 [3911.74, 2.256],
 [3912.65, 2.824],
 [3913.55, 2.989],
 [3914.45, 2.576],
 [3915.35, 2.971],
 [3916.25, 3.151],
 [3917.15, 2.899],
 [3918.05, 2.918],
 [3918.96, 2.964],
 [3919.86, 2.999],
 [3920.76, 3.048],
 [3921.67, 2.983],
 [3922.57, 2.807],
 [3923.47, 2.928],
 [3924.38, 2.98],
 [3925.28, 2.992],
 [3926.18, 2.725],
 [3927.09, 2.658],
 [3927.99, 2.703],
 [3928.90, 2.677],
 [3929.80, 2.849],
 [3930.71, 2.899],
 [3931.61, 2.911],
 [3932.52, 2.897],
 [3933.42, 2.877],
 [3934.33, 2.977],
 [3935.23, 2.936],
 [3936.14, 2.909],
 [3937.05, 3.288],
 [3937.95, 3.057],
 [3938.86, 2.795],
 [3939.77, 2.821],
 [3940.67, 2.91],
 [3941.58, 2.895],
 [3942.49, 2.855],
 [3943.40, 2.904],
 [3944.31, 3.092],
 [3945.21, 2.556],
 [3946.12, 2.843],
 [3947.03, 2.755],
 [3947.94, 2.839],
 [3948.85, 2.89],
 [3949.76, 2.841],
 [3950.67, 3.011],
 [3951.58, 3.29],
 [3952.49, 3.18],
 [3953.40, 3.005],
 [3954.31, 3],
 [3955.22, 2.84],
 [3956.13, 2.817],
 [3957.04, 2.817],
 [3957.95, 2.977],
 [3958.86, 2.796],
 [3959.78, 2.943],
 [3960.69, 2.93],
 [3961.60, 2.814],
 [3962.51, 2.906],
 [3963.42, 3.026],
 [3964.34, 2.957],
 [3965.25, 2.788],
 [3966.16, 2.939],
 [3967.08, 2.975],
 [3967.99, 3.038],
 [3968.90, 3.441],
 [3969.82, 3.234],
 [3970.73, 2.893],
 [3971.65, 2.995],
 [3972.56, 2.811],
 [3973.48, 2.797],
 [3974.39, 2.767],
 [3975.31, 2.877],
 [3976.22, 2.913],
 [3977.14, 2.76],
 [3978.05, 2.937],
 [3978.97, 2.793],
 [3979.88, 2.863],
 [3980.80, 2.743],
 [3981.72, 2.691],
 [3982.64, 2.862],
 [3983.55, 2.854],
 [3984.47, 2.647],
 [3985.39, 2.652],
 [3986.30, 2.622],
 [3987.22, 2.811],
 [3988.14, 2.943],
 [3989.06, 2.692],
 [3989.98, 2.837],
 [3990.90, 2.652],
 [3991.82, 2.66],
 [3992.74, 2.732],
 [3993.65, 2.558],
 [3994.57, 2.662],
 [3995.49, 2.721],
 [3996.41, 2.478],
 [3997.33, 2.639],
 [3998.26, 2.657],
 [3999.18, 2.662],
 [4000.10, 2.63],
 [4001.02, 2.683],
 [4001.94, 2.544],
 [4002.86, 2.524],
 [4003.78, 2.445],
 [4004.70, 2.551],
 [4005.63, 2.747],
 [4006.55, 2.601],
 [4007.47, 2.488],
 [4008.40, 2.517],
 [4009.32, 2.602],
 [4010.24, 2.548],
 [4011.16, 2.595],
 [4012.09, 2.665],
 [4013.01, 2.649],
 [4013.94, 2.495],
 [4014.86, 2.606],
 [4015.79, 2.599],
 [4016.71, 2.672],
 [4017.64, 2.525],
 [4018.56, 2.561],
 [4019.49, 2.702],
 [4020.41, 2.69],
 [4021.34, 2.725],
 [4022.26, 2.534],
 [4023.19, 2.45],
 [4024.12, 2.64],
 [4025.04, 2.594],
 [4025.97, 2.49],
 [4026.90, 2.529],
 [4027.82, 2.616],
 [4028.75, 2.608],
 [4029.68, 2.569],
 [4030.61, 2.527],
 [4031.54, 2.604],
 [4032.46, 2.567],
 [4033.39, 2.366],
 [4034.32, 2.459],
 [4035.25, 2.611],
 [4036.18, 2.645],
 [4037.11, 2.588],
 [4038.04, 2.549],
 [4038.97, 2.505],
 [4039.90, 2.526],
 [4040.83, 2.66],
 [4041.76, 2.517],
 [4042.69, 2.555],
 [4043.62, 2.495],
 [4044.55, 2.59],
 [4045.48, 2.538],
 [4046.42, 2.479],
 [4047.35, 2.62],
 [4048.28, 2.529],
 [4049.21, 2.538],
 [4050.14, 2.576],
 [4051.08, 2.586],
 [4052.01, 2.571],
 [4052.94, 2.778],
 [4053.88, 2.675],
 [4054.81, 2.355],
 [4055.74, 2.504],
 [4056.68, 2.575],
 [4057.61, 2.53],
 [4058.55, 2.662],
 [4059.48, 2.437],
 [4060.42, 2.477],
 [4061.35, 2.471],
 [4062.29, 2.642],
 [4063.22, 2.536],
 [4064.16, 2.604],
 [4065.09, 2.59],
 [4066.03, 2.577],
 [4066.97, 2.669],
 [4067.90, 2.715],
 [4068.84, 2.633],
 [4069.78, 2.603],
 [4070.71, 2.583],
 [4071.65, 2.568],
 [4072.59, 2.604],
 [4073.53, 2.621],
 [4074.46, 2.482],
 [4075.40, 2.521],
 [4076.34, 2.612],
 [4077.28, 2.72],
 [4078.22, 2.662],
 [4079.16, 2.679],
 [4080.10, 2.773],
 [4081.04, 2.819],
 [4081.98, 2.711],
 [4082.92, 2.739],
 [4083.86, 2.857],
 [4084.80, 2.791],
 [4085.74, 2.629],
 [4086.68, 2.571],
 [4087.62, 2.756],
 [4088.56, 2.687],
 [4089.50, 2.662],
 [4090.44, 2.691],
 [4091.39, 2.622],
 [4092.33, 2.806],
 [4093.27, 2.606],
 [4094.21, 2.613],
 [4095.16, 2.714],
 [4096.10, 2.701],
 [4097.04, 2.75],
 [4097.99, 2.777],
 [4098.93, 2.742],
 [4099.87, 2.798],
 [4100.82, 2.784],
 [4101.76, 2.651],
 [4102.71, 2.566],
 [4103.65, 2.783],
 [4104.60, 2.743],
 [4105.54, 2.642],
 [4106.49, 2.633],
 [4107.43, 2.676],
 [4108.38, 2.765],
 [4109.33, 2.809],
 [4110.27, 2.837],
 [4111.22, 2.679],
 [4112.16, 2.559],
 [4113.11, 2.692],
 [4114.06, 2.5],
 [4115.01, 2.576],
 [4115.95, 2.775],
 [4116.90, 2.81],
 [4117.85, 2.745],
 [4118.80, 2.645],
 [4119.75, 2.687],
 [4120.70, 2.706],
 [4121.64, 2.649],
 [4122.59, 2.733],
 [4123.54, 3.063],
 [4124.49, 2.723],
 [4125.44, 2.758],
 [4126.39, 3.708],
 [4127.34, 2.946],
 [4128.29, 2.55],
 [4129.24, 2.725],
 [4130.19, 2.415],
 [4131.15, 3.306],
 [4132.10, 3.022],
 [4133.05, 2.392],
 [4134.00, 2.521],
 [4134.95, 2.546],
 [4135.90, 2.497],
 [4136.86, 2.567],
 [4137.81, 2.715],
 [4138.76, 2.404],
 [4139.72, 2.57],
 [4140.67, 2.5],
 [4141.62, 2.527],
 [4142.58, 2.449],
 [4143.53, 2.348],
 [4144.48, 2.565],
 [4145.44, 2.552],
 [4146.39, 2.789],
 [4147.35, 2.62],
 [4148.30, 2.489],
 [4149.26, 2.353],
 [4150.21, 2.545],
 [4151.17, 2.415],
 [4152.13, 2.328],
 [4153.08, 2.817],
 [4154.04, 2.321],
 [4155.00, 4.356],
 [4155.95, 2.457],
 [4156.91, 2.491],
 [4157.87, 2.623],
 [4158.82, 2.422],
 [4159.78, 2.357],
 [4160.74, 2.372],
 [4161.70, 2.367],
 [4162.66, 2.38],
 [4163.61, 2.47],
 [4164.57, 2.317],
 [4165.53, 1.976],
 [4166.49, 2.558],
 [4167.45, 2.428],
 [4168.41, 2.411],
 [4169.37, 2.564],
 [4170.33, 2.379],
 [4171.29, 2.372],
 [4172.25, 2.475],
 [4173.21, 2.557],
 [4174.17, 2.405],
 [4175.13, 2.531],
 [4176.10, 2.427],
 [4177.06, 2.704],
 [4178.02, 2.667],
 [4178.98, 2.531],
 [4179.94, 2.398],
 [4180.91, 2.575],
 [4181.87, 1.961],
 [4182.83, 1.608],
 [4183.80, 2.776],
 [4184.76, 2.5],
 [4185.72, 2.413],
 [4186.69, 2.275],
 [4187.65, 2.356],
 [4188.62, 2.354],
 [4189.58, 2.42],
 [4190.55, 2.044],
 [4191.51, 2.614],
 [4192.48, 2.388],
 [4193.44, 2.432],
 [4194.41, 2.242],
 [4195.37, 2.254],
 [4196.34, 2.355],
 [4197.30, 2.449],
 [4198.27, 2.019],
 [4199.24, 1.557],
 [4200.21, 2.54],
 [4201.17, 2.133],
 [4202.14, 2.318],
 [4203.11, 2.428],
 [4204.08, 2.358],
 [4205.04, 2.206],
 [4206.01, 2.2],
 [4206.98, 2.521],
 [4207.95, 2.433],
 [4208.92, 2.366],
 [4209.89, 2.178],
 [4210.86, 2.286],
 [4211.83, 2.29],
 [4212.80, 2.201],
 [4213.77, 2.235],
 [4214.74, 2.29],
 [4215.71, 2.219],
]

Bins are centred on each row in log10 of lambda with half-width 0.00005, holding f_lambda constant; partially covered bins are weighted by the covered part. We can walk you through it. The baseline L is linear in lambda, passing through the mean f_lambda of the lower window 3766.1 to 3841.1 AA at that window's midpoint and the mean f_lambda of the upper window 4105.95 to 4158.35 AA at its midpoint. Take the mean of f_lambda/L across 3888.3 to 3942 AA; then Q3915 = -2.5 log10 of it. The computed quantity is 0.04 mag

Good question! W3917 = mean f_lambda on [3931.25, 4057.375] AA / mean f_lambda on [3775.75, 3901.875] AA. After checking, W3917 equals 0.9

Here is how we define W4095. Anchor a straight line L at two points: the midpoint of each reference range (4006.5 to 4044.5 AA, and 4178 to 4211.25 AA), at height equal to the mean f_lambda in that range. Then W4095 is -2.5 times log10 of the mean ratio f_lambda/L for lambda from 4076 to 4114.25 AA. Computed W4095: -0.10 mag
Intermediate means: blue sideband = 2.57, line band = 2.7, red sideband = 2.31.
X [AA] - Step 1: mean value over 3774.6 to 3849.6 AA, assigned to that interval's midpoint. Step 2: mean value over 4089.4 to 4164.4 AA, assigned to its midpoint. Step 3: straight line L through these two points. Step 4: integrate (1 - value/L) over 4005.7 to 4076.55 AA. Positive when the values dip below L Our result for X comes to 6.0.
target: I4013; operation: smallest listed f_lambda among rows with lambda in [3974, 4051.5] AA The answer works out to 2.366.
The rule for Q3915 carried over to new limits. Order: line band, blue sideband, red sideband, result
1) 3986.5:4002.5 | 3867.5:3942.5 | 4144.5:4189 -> 0.05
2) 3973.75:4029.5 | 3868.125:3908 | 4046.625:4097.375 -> 0.06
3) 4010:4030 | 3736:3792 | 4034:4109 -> 0.07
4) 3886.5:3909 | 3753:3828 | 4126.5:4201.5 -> 0.00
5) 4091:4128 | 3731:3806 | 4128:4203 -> -0.06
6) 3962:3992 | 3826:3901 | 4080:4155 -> 0.03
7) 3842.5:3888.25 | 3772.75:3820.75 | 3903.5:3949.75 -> -0.05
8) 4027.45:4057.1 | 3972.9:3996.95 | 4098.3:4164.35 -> 0.06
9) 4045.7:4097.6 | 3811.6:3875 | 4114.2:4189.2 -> 0.04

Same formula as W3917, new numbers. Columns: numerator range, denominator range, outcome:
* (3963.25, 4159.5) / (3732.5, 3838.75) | 0.80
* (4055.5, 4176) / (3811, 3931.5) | 0.85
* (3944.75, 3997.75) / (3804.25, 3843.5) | 0.90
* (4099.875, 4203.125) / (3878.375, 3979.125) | 0.86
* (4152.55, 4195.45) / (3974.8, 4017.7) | 0.92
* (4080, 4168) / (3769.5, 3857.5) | 0.82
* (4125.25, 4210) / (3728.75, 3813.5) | 0.74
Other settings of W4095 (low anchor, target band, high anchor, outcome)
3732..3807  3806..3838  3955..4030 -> 0.02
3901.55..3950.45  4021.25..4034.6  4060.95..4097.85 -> 0.08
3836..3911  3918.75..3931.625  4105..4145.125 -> 0.06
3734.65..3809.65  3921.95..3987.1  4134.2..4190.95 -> 0.02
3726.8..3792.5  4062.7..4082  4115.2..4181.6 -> 0.05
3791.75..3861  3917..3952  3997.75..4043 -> -0.02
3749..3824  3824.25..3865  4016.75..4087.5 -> -0.03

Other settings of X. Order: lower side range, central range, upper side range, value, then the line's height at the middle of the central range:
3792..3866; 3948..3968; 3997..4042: -1.19 AA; 2.77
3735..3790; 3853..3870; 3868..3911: -0.29 AA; 3.15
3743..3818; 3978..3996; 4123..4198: 0.89 AA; 2.88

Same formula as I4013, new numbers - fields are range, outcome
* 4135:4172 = 1.976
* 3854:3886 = 3.015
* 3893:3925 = 2.137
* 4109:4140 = 2.392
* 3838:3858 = 3.028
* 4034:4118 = 2.355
